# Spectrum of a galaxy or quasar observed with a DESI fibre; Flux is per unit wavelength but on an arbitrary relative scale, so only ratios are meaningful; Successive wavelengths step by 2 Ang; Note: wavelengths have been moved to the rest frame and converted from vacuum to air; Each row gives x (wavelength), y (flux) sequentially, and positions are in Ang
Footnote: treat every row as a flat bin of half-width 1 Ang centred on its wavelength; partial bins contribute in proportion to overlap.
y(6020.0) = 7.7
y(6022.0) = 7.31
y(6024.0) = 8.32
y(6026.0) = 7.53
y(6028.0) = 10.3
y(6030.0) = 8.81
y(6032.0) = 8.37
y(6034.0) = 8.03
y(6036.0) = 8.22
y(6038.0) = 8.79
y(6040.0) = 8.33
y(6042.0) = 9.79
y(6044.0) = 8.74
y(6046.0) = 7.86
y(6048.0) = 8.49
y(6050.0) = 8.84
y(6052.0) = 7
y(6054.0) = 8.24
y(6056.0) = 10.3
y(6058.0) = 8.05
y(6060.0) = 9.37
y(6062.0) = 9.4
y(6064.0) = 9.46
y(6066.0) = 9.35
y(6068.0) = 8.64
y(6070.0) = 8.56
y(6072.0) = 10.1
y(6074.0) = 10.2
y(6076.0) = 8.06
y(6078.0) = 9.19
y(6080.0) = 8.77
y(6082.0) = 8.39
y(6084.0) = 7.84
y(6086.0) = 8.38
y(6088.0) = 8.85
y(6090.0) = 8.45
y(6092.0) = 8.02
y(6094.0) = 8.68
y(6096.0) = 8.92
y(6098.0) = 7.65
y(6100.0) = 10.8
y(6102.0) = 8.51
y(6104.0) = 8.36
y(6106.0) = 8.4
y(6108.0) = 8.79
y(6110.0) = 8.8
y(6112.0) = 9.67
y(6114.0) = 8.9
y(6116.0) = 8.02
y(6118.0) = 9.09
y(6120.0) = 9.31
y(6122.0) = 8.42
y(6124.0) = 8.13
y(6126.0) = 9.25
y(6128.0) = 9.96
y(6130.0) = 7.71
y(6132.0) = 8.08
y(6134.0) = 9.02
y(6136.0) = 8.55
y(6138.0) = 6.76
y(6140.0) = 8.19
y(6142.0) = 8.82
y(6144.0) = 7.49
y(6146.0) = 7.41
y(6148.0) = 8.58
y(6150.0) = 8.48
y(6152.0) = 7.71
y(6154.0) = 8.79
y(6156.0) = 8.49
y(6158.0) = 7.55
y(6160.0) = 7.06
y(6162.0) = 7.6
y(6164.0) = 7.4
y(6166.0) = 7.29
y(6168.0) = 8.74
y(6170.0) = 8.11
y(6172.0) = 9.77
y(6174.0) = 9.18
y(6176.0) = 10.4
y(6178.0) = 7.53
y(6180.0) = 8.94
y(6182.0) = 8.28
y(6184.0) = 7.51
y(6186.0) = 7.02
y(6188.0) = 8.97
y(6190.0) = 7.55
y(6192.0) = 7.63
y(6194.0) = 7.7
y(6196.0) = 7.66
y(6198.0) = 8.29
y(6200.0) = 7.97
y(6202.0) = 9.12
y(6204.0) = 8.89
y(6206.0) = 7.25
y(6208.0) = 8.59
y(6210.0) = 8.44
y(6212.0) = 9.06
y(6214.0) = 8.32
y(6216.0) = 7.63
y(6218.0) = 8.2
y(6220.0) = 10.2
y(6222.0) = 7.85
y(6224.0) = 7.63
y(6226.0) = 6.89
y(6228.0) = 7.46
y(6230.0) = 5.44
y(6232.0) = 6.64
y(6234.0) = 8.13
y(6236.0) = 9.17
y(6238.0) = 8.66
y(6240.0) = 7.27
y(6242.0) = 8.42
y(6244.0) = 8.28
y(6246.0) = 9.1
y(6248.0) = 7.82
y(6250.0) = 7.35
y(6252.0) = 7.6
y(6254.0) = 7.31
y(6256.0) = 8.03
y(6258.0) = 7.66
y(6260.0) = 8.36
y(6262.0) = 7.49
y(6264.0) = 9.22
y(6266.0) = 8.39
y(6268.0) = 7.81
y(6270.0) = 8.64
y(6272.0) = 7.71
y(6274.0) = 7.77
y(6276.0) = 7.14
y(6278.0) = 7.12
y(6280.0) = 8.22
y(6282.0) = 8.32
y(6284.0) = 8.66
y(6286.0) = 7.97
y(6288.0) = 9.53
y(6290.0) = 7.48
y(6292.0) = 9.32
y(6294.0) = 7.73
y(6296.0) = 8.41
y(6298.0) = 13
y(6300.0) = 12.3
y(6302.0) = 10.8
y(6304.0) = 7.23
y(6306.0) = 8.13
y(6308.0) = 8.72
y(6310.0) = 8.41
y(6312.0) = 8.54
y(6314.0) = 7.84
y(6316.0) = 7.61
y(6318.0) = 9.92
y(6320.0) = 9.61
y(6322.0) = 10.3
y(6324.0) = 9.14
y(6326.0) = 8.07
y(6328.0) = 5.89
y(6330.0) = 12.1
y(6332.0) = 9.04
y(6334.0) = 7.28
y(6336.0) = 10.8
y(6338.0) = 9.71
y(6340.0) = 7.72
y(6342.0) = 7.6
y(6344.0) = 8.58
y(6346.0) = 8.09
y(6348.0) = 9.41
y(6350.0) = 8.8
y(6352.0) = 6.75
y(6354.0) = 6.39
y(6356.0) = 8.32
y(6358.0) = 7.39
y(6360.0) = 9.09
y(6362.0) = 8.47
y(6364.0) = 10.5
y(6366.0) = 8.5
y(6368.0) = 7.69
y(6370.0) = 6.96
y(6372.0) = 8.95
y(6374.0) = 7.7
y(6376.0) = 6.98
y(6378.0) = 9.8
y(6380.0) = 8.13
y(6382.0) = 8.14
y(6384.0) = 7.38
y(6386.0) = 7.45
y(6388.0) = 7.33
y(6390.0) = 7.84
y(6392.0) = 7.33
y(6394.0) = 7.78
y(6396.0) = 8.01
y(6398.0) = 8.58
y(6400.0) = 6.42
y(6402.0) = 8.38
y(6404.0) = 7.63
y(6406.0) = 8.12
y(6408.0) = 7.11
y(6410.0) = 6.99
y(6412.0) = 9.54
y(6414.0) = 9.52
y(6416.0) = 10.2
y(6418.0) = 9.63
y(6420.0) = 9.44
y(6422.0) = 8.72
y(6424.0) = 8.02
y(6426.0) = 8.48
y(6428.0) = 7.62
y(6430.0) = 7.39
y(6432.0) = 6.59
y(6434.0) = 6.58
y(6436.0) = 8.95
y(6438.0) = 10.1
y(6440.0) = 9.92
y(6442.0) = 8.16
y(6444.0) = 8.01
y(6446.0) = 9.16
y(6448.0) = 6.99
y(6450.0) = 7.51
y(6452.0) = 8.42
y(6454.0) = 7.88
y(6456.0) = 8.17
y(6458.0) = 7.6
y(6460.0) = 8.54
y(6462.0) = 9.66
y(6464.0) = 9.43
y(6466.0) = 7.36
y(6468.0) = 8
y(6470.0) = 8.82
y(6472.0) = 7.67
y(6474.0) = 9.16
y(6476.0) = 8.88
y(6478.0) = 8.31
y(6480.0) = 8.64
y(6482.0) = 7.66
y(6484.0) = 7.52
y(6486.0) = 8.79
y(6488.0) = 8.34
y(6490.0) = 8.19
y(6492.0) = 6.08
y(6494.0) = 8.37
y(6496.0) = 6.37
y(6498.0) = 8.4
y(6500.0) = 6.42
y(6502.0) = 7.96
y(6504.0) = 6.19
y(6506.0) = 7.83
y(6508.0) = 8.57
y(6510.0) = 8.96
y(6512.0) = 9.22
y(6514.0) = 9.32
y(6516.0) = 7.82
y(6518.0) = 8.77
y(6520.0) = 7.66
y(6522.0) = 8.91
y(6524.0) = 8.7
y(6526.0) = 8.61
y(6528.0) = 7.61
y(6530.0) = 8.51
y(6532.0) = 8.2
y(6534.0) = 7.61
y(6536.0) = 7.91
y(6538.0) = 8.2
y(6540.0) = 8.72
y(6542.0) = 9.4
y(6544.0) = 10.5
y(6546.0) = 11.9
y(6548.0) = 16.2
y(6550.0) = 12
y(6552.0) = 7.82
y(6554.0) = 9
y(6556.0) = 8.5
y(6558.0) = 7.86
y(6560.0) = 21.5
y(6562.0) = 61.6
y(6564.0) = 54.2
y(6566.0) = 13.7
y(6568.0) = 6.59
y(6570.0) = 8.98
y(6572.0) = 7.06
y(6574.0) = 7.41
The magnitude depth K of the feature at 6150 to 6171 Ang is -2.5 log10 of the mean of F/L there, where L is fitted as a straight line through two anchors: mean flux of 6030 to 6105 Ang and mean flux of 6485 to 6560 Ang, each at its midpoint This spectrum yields 0.110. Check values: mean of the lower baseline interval 8.73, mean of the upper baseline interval 8.8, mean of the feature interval 7.9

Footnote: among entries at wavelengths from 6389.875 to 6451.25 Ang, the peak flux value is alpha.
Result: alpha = 10.2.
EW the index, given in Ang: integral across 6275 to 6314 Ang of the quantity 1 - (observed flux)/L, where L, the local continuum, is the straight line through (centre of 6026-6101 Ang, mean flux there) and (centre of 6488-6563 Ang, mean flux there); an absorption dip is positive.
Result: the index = 3.3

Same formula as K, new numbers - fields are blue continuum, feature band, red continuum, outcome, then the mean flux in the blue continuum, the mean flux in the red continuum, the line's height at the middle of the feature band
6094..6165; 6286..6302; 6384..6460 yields -0.167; 8.42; 8.15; 8.27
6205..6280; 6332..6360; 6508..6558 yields 0.012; 7.95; 9.13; 8.37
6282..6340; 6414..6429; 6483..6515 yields -0.069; 9.02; 7.91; 8.37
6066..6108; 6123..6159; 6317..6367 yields 0.060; 8.75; 8.7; 8.74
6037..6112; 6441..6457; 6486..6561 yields 0.116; 8.78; 8.97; 8.94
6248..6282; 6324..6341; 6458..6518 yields -0.114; 7.88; 8.16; 7.96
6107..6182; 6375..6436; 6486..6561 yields 0.097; 8.43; 8.97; 8.8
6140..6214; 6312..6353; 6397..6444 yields -0.053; 8.2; 8.34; 8.29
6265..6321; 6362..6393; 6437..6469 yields 0.063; 8.65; 8.43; 8.54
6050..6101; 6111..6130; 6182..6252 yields -0.042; 8.83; 8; 8.56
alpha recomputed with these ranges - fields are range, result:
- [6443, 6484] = 9.66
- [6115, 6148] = 9.96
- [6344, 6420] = 10.5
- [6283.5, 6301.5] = 13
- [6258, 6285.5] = 9.22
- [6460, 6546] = 11.9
